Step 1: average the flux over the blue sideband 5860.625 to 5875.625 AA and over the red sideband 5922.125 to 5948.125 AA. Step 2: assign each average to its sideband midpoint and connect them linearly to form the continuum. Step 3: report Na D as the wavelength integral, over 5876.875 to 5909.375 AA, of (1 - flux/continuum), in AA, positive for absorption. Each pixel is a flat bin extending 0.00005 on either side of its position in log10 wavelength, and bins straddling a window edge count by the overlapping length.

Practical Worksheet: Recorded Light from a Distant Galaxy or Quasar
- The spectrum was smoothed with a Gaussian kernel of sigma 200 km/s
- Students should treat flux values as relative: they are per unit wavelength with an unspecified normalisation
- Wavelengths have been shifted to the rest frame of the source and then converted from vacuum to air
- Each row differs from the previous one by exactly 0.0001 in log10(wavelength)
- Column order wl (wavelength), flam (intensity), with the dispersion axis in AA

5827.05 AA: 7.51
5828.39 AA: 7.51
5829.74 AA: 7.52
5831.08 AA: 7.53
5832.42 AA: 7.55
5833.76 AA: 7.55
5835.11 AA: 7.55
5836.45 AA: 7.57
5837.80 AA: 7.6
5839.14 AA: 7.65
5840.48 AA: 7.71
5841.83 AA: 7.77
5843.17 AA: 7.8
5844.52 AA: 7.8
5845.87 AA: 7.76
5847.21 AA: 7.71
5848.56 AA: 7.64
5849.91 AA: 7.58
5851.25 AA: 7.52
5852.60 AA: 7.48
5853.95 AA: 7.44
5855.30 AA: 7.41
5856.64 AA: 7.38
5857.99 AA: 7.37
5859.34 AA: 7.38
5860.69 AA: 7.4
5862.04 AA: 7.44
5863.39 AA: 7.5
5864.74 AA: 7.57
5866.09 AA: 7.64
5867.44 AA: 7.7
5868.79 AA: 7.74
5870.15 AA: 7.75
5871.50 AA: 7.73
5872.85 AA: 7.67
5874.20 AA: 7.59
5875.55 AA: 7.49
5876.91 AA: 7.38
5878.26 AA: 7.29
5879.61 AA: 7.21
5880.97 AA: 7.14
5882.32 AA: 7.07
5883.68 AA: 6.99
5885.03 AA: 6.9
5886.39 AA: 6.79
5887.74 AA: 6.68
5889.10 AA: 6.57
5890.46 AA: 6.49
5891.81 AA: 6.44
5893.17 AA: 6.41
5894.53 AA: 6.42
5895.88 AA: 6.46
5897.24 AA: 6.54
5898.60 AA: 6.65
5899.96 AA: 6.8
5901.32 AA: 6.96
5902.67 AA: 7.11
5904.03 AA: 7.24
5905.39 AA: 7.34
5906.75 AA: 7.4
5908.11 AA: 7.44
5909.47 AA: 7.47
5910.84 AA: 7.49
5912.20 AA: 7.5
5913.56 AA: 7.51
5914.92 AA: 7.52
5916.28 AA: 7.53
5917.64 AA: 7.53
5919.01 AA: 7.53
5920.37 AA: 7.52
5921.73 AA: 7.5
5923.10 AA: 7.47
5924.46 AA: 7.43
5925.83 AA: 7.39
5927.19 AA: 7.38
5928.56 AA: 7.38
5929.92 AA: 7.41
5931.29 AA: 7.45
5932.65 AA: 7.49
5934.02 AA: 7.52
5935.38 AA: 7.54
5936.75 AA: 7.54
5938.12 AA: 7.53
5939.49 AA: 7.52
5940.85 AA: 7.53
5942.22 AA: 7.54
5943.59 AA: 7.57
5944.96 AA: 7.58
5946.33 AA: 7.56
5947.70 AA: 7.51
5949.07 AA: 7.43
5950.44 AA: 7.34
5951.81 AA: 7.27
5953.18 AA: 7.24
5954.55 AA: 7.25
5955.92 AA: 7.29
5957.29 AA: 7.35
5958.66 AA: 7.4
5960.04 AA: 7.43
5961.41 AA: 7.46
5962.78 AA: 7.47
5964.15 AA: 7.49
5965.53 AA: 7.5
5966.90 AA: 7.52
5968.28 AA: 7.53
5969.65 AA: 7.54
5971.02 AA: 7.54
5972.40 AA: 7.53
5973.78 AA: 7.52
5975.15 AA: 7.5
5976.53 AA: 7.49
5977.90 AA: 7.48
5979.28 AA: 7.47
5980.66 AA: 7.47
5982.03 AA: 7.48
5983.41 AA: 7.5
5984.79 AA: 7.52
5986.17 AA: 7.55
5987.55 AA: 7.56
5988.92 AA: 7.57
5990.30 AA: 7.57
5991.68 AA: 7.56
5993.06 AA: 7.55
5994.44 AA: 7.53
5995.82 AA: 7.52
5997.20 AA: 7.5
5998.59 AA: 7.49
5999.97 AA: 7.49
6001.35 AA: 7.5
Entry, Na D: 2.8 AA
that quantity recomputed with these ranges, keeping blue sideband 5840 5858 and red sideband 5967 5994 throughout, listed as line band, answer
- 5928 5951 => 0.15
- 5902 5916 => 0.30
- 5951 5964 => 0.31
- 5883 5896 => 1.64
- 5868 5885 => 0.41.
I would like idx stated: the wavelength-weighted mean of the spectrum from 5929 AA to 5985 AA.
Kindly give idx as 7.47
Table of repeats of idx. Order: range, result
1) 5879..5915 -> 6.97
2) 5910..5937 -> 7.48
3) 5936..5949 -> 7.53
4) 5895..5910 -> 7.03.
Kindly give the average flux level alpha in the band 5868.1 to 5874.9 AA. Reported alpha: 7.7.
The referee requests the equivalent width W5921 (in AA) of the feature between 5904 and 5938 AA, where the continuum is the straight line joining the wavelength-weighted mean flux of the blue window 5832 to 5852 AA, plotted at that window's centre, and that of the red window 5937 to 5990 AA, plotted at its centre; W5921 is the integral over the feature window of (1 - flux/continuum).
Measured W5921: 0.32 AA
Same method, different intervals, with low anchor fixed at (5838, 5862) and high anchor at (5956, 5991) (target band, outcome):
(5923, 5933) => 0.1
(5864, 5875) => -0.2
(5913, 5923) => 0.0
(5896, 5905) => 0.8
